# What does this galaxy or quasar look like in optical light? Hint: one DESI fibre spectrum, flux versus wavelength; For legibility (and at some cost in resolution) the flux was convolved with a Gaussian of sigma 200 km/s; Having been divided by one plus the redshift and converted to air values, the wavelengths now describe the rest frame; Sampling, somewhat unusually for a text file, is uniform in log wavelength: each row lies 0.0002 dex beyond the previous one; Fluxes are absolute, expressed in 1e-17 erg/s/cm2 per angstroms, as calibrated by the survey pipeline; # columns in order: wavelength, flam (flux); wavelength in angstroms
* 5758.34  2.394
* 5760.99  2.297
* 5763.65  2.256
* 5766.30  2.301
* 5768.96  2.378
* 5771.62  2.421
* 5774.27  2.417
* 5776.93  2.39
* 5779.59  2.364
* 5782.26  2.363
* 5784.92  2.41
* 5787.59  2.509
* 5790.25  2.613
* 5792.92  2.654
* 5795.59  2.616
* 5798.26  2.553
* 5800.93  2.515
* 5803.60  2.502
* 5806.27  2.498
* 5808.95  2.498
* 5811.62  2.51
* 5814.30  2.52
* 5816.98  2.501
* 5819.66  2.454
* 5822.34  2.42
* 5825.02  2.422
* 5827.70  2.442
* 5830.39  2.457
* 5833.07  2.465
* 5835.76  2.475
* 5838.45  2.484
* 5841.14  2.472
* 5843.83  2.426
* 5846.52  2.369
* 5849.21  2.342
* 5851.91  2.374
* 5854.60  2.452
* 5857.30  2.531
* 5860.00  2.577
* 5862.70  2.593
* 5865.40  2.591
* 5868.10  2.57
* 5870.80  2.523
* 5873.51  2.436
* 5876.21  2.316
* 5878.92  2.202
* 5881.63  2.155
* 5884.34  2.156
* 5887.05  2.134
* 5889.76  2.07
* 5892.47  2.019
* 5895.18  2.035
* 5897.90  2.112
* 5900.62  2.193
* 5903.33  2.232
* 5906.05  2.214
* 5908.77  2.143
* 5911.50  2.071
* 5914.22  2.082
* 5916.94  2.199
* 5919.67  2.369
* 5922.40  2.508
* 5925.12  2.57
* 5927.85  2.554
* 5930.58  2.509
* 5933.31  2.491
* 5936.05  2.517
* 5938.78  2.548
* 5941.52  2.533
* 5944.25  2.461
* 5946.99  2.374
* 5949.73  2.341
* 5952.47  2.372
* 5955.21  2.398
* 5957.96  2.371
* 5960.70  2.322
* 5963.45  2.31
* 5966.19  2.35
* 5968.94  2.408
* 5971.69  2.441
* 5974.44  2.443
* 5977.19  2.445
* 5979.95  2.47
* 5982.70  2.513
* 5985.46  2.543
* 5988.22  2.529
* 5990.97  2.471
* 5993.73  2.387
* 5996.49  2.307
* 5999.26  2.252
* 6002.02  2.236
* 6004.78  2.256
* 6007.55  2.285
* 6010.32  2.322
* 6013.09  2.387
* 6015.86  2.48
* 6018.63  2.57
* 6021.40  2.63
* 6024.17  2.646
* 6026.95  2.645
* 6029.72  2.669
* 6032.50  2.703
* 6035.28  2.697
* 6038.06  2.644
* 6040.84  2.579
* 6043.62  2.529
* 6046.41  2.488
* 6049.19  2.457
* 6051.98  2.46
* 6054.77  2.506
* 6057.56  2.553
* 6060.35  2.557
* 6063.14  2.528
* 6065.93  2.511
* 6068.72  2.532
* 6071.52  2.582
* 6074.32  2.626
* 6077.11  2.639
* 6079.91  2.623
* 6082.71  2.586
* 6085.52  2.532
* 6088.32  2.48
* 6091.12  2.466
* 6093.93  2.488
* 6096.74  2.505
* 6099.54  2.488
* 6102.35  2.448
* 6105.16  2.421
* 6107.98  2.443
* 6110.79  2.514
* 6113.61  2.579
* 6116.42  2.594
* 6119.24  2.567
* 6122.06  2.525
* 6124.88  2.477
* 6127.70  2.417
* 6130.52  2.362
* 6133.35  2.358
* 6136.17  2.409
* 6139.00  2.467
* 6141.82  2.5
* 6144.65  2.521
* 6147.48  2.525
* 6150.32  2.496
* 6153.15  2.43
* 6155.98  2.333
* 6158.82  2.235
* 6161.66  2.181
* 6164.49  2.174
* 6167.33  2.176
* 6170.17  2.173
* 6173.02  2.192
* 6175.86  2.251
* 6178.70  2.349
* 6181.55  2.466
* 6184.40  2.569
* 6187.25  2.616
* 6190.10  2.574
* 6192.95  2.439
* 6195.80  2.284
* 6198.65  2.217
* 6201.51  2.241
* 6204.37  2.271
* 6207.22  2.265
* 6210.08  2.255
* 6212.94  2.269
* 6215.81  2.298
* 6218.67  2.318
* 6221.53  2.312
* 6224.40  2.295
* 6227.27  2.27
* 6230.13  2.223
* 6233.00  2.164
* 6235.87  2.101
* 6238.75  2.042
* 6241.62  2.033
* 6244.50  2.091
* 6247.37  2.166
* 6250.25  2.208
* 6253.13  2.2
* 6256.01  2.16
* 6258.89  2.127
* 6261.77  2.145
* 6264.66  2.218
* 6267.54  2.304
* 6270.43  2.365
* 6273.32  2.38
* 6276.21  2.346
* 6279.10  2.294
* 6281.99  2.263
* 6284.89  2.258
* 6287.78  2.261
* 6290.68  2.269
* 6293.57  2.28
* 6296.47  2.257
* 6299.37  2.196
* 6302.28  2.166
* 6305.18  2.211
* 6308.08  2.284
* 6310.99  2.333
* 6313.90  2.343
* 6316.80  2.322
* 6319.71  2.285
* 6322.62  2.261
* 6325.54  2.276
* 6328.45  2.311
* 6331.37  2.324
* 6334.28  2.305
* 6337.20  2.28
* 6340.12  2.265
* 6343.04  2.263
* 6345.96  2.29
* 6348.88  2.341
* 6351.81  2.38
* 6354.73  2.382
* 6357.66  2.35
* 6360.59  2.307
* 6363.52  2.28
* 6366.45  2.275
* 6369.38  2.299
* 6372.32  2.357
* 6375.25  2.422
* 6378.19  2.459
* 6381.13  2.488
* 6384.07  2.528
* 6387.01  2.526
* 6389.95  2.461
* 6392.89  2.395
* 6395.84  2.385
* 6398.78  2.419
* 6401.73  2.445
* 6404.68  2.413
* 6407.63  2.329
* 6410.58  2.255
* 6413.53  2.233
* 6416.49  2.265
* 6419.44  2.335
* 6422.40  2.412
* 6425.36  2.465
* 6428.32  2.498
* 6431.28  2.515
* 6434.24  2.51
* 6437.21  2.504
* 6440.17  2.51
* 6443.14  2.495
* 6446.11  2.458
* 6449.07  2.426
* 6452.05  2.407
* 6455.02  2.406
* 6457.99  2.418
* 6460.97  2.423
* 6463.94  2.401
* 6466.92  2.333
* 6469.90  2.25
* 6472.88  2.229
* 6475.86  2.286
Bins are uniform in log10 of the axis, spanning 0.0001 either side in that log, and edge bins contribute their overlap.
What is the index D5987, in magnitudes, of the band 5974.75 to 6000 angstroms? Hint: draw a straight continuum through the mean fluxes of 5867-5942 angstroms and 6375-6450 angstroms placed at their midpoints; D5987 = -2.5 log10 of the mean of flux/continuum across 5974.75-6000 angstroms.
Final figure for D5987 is -0.055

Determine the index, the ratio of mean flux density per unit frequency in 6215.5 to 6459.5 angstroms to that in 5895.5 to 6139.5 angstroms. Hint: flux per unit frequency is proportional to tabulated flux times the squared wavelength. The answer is 1.0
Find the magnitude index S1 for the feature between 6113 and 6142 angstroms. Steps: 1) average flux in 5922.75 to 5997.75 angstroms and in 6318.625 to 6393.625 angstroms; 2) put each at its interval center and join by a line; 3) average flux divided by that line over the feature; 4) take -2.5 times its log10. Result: -0.03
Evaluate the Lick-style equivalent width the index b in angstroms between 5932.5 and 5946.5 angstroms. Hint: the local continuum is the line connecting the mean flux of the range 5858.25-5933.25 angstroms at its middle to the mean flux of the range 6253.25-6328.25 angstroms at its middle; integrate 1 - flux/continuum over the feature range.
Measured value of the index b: -1.22 angstroms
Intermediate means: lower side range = 2.31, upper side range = 2.26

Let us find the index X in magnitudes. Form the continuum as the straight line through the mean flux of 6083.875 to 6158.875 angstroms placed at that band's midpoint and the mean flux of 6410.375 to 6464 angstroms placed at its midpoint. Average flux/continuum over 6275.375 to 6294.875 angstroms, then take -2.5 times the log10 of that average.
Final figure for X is 0.076 mag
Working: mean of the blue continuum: 2.47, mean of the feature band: 2.28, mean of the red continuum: 2.42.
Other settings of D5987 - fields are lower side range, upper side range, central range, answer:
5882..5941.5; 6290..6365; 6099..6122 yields -0.10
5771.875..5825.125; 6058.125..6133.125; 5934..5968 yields 0.04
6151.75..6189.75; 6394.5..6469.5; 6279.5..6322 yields 0.05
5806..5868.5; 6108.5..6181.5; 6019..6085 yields -0.07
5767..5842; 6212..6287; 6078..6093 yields -0.10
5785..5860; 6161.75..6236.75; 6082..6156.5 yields -0.06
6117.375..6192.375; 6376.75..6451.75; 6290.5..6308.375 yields 0.09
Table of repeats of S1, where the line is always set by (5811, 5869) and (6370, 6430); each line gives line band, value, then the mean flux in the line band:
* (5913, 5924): 0.075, 2.3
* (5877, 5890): 0.147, 2.16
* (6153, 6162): 0.067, 2.29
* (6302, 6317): 0.061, 2.28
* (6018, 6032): -0.081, 2.64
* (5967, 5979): 0.012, 2.43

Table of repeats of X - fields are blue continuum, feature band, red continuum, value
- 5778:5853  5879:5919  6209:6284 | 0.14 mag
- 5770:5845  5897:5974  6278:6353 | 0.03 mag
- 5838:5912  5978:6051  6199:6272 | -0.10 mag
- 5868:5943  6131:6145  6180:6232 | -0.05 mag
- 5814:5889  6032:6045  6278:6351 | -0.11 mag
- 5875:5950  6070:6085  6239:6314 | -0.15 mag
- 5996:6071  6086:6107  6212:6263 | -0.03 mag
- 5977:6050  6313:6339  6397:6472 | 0.06 mag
